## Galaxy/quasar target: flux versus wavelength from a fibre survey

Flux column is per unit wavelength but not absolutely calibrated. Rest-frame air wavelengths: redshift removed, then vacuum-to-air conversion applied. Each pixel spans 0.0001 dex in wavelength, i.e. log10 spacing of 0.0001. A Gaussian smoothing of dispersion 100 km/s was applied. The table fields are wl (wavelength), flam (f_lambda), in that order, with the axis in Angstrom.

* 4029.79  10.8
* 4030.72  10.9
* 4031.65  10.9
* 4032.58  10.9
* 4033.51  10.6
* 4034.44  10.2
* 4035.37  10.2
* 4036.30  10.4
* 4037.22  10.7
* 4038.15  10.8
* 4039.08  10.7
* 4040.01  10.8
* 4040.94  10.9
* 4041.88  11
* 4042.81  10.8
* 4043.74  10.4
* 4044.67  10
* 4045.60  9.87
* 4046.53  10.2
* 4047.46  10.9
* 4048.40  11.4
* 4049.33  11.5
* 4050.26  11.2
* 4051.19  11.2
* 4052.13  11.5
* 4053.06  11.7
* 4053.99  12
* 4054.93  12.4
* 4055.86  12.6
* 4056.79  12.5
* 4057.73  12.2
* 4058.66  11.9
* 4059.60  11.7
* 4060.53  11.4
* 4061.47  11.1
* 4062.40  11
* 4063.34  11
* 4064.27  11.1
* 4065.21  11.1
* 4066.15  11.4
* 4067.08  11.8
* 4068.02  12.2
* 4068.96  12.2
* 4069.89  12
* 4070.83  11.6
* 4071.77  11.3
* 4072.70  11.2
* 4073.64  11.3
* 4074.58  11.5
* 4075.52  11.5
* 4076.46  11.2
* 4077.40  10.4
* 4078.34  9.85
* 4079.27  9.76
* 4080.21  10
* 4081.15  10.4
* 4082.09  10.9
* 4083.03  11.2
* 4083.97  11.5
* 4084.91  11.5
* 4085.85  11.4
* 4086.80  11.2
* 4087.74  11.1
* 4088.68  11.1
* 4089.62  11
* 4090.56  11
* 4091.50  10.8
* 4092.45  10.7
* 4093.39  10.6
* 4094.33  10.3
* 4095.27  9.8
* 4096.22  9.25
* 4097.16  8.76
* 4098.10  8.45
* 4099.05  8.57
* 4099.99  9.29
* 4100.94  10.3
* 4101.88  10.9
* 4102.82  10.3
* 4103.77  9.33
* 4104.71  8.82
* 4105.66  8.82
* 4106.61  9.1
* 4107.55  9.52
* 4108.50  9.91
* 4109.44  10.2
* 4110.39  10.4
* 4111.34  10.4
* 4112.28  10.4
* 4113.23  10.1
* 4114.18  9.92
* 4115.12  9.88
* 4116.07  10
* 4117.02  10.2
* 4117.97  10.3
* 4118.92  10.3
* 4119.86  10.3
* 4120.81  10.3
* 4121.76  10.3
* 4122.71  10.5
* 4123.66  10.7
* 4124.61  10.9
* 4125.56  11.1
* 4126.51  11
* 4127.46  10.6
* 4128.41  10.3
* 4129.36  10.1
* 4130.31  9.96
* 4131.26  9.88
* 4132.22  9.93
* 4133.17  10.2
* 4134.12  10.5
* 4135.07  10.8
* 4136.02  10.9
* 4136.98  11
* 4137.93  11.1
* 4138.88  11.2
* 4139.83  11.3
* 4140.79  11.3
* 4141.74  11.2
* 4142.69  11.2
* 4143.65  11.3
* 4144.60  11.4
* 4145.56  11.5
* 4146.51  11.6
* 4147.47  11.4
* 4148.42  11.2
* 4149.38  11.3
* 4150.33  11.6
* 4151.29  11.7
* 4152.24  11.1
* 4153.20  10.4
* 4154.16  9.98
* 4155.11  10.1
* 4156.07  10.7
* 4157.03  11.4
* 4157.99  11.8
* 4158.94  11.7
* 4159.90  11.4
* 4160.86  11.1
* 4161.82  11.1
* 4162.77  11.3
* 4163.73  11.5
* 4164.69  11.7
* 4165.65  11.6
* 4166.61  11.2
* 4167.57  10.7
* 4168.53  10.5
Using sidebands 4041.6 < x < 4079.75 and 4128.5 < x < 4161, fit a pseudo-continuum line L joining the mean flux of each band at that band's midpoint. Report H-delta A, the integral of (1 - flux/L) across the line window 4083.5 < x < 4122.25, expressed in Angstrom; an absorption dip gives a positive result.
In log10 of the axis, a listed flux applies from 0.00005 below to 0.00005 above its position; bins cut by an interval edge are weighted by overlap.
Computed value 3.4 Angstrom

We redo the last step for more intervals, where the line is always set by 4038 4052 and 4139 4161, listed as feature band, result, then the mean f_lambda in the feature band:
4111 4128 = 1.0 Angstrom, 10.4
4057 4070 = -0.9 Angstrom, 11.6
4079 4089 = 0.0 Angstrom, 10.9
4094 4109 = 2.1 Angstrom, 9.46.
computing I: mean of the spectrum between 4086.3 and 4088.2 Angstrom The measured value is 11.1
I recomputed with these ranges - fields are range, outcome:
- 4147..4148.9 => 11.3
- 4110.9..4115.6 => 10.2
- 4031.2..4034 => 10.8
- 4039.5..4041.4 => 10.8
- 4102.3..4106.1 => 9.34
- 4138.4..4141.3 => 11.3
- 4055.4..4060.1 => 12.2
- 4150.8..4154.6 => 10.8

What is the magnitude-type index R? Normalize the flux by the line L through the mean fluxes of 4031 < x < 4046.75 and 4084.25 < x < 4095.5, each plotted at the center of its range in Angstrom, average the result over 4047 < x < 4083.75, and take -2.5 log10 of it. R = -0.06 mag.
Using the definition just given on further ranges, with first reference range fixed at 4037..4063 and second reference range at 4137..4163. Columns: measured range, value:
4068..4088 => 0.01 mag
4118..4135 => 0.08 mag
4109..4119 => 0.10 mag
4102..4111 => 0.16 mag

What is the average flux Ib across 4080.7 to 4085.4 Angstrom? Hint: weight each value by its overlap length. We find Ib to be 11.1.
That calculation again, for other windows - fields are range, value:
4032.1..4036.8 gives 10.5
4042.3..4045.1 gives 10.4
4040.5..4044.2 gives 10.8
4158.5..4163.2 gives 11.3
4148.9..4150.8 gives 11.5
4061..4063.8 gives 11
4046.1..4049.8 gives 11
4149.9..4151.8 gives 11.7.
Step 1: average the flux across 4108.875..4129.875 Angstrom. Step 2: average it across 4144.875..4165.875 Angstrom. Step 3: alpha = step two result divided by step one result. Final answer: 1.08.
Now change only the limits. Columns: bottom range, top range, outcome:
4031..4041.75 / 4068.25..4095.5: 1.03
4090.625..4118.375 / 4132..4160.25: 1.13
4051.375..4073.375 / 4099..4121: 0.85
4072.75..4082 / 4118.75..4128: 0.99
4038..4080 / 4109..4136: 0.92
